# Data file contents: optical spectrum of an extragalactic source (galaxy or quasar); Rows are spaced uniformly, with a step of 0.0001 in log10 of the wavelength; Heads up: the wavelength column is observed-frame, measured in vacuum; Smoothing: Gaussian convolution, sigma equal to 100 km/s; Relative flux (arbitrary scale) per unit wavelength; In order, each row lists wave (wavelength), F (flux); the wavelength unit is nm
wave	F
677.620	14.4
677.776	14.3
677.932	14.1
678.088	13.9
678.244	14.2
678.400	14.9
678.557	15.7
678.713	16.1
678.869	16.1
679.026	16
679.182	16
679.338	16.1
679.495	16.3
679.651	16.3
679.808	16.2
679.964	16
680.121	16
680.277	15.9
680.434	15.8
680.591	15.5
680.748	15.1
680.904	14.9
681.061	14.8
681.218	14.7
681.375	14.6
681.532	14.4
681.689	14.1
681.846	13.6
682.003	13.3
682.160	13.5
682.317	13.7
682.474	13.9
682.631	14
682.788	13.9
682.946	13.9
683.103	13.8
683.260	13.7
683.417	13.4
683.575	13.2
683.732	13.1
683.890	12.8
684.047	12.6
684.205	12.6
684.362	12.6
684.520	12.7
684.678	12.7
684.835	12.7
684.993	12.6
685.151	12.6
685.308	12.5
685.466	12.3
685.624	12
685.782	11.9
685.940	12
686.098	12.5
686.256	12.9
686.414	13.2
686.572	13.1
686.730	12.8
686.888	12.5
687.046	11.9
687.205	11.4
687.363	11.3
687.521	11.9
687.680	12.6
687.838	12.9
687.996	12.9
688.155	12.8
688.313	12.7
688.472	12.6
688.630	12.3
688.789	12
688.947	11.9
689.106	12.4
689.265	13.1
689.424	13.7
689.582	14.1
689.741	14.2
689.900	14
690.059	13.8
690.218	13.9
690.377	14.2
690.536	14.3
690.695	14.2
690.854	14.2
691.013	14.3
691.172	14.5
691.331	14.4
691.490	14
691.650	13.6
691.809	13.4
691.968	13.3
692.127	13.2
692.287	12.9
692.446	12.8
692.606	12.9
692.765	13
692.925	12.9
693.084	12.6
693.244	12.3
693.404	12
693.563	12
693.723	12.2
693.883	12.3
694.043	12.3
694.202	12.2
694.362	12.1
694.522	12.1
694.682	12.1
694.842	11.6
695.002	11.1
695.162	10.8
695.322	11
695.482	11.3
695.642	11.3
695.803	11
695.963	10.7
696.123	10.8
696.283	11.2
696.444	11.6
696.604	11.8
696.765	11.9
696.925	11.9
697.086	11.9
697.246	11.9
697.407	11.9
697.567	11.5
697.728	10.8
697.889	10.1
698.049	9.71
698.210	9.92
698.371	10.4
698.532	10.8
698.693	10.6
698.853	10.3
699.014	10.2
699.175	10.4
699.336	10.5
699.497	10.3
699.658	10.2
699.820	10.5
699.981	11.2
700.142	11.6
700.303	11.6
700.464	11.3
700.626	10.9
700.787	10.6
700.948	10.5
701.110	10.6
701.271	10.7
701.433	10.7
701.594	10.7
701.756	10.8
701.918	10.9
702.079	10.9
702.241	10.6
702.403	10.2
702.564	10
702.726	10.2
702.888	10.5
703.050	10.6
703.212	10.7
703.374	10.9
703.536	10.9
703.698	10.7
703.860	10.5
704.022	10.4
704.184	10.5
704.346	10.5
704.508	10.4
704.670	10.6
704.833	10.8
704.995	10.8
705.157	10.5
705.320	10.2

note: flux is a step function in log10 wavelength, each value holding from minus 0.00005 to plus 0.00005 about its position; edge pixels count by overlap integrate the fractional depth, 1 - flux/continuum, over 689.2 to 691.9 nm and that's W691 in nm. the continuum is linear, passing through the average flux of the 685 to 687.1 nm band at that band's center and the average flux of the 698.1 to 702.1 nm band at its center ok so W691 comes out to -0.47 nm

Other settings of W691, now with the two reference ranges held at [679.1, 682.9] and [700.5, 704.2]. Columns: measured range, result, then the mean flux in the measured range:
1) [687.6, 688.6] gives 0.06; 12.7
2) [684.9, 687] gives 0.21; 12.5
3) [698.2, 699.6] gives 0.11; 10.4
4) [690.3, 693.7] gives -0.17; 13.4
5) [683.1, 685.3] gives 0.22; 12.9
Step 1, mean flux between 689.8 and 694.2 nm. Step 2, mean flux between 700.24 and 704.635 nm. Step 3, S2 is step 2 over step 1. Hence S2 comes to 0.8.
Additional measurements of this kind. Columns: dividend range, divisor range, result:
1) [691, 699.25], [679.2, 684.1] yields 0.82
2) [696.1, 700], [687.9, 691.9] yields 0.81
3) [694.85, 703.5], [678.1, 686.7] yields 0.77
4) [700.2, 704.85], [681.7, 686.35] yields 0.82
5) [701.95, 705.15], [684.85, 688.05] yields 0.85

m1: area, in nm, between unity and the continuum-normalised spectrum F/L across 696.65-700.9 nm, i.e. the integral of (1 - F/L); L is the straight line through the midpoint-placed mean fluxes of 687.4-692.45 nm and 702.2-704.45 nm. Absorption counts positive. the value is 0.22 nm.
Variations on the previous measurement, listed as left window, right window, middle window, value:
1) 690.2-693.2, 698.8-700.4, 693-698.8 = 0.30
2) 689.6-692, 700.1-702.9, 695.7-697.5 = 0.11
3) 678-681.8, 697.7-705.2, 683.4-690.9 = 0.49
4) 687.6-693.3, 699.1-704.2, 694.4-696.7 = 0.15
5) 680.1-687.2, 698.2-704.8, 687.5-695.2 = -0.46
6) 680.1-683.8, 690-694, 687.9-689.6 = 0.11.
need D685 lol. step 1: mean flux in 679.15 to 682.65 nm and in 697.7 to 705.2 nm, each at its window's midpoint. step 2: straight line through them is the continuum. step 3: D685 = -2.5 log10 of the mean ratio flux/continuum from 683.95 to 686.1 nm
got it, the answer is 0.14 mag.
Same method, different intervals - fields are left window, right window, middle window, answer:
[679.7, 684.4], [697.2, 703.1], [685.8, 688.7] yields 0.06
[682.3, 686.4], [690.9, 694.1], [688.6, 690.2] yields -0.02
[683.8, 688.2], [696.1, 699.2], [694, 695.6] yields -0.03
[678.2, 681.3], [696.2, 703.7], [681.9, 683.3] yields 0.09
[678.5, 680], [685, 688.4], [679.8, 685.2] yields 0.04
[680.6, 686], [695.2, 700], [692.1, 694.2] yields -0.08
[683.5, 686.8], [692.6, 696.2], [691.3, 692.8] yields -0.11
